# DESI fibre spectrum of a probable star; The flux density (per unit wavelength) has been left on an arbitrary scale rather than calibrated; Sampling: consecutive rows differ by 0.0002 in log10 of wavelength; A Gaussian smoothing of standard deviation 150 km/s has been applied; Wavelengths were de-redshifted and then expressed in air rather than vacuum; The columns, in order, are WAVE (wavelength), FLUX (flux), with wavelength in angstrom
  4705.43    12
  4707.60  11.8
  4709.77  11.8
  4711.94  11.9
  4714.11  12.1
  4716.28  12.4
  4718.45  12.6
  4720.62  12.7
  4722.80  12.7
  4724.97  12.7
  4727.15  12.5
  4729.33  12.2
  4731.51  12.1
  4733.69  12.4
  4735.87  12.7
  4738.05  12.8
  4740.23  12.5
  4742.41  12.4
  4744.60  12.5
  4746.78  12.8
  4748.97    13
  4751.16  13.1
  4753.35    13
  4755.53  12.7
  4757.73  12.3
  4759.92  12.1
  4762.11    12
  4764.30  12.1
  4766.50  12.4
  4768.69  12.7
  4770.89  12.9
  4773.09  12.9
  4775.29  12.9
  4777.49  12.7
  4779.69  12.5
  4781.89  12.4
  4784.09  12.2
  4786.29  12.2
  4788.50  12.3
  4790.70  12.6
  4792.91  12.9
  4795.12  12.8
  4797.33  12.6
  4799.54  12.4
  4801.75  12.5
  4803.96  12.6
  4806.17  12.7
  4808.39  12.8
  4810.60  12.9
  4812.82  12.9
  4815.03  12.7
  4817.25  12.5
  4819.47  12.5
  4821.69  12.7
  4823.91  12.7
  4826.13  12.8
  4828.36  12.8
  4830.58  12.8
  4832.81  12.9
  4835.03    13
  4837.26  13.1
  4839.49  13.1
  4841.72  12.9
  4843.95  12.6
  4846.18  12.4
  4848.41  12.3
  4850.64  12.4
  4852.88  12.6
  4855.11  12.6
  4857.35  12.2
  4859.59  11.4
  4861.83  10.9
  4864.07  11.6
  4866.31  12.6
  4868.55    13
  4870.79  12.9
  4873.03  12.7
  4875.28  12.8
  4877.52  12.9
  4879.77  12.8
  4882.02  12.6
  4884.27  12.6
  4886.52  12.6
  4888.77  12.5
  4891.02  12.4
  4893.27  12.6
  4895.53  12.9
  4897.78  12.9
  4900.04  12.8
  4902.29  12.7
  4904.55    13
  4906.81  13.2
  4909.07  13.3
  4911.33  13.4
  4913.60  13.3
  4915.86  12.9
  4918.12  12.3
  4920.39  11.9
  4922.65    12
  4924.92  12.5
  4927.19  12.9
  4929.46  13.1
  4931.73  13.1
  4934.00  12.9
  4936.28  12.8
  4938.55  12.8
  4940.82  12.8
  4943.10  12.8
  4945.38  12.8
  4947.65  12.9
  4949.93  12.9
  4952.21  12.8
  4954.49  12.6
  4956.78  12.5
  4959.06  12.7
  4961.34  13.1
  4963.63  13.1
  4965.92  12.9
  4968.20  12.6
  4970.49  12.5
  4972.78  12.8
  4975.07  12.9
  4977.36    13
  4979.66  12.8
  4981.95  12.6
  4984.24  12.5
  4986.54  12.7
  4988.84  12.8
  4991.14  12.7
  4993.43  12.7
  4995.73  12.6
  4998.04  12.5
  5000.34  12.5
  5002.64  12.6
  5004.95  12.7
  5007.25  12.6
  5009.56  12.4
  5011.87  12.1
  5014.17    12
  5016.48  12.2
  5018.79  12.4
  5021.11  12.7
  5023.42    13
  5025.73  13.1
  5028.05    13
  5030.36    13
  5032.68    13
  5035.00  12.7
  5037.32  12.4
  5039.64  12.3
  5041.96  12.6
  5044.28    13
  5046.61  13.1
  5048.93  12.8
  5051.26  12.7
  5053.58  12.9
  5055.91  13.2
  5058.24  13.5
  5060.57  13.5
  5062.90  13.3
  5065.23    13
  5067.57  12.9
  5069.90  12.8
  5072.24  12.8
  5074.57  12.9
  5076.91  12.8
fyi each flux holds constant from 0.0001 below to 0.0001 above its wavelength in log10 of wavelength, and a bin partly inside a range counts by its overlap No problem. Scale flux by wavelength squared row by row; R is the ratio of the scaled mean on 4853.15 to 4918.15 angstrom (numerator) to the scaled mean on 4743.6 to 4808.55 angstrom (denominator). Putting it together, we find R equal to 1.1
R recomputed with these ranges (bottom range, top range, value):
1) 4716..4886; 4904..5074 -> 1.10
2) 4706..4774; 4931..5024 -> 1.12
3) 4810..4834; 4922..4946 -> 1.05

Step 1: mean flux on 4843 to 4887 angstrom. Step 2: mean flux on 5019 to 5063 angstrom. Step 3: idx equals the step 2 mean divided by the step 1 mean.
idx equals 1.0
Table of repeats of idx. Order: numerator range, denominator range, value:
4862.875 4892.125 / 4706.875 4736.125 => 1.02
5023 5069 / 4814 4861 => 1.03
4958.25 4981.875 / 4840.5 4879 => 1.03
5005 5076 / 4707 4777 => 1.02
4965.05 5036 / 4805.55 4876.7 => 1.01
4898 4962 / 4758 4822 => 1.02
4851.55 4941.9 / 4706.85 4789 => 1.01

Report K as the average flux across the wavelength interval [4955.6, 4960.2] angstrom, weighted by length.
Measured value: 12.6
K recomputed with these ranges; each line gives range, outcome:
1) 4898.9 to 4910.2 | 13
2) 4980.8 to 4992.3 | 12.7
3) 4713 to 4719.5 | 12.4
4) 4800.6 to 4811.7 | 12.7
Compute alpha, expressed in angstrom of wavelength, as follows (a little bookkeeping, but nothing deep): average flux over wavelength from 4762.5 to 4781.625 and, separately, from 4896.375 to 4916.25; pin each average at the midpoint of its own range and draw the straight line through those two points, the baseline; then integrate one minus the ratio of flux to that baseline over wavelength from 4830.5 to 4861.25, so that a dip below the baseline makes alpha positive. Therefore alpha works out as 0.71 angstrom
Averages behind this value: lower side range 12.6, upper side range 13.1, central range 12.6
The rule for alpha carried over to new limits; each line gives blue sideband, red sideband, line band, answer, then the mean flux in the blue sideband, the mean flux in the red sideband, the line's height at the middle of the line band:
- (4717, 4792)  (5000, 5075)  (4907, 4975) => -0.5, 12.5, 12.8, 12.7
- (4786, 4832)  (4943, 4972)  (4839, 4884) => 0.9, 12.7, 12.8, 12.7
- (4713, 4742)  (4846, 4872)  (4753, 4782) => -0.3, 12.5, 12.2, 12.4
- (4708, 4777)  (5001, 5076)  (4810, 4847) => -0.6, 12.5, 12.8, 12.6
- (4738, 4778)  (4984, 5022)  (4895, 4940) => -1.0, 12.6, 12.5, 12.5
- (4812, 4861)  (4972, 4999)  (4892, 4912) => -0.5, 12.6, 12.7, 12.7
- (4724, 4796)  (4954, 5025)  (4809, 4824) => -0.2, 12.6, 12.6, 12.6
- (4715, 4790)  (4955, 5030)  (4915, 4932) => 0.1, 12.5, 12.7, 12.6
